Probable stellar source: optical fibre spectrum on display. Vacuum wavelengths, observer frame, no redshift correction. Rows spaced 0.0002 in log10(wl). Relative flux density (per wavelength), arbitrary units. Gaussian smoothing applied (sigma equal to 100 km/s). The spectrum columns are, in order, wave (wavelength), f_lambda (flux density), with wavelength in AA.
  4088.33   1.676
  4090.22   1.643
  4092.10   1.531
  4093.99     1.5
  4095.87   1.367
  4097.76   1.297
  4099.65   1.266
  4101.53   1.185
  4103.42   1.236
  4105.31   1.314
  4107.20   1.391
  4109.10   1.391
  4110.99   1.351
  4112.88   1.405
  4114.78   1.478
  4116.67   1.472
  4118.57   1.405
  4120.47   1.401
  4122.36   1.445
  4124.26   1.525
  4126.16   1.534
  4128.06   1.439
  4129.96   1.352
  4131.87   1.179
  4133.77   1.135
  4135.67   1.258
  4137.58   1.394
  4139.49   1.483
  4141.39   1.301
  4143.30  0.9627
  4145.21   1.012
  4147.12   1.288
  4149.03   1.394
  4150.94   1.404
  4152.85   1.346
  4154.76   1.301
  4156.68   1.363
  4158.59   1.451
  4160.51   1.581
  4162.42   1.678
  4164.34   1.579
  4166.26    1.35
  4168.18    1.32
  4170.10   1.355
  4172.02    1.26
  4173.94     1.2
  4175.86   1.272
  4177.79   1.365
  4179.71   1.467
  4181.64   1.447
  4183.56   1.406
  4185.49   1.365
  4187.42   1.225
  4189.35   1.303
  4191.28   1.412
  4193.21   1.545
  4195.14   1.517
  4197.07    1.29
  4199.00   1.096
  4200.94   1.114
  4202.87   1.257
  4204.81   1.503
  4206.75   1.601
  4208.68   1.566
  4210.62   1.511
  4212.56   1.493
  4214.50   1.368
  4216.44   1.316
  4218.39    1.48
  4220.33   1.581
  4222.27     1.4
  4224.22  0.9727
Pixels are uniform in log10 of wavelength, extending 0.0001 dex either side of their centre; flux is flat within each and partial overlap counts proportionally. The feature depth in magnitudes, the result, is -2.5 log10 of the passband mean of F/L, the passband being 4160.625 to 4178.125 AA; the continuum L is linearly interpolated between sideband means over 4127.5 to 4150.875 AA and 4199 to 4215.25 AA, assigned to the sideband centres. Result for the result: -0.04 mag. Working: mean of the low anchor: 1.27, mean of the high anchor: 1.41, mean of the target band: 1.39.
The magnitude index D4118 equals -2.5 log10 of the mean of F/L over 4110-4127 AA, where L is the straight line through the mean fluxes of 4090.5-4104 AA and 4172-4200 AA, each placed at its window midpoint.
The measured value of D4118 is -0.07 mag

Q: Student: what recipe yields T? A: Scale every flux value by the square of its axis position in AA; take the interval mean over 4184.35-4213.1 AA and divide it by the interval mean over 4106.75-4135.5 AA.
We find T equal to 1.03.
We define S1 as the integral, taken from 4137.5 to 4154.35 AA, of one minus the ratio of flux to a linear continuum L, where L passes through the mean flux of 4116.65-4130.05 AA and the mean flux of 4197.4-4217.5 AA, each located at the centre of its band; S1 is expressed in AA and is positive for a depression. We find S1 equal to 1.8 AA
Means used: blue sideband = 1.45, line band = 1.28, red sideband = 1.38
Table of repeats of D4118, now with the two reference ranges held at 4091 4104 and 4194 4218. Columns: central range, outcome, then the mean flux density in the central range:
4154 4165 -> -0.09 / 1.49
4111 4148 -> 0.02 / 1.34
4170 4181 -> 0.05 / 1.32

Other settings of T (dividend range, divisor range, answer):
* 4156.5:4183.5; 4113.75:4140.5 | 1.03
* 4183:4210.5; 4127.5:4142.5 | 1.08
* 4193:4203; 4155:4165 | 0.87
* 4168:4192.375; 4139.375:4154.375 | 1.08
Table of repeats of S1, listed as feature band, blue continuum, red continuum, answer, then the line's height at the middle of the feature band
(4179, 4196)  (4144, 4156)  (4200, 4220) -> -0.43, 1.37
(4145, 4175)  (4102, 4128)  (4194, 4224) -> 0.56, 1.4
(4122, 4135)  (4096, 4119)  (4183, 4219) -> -0.09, 1.36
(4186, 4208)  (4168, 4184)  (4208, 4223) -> 0.83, 1.41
